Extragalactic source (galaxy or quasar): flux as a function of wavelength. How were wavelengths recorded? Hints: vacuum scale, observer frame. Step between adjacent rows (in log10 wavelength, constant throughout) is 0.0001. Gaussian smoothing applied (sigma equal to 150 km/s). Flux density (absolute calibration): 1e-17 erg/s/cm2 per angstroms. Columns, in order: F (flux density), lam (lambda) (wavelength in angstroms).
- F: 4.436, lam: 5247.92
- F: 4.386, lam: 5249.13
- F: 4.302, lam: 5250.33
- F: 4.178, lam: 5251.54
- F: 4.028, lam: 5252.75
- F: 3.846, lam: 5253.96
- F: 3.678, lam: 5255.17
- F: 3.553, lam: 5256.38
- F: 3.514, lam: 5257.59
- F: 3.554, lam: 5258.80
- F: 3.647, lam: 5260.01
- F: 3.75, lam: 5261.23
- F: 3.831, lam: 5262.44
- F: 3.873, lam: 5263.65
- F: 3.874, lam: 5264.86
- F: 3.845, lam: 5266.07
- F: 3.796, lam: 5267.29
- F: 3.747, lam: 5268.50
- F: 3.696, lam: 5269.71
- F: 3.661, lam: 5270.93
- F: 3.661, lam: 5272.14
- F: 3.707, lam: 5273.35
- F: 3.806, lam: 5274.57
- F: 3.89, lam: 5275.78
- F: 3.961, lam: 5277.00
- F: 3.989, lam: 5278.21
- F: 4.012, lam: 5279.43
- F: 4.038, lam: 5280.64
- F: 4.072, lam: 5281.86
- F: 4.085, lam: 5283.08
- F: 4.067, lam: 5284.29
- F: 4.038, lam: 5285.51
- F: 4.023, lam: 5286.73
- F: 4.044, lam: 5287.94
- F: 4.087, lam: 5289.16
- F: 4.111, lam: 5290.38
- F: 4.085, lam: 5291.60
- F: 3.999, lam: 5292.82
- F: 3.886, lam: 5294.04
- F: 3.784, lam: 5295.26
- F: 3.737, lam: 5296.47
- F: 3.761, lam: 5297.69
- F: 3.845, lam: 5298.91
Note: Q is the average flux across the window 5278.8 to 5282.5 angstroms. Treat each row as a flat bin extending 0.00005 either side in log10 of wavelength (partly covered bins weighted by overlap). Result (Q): 4.03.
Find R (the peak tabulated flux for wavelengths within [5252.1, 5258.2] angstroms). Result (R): 4.028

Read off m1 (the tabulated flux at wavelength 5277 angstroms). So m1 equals 3.961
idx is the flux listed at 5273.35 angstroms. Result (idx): 3.707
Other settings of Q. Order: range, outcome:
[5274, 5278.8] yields 3.92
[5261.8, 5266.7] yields 3.86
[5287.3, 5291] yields 4.08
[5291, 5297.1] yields 3.9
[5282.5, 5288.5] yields 4.06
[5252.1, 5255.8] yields 3.85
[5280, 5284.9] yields 4.07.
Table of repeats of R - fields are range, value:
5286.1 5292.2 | 4.111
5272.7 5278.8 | 3.989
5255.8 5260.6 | 3.647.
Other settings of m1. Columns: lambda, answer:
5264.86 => 3.874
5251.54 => 4.178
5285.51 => 4.038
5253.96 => 3.846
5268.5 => 3.747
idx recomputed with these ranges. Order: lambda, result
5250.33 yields 4.302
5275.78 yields 3.89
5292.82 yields 3.999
